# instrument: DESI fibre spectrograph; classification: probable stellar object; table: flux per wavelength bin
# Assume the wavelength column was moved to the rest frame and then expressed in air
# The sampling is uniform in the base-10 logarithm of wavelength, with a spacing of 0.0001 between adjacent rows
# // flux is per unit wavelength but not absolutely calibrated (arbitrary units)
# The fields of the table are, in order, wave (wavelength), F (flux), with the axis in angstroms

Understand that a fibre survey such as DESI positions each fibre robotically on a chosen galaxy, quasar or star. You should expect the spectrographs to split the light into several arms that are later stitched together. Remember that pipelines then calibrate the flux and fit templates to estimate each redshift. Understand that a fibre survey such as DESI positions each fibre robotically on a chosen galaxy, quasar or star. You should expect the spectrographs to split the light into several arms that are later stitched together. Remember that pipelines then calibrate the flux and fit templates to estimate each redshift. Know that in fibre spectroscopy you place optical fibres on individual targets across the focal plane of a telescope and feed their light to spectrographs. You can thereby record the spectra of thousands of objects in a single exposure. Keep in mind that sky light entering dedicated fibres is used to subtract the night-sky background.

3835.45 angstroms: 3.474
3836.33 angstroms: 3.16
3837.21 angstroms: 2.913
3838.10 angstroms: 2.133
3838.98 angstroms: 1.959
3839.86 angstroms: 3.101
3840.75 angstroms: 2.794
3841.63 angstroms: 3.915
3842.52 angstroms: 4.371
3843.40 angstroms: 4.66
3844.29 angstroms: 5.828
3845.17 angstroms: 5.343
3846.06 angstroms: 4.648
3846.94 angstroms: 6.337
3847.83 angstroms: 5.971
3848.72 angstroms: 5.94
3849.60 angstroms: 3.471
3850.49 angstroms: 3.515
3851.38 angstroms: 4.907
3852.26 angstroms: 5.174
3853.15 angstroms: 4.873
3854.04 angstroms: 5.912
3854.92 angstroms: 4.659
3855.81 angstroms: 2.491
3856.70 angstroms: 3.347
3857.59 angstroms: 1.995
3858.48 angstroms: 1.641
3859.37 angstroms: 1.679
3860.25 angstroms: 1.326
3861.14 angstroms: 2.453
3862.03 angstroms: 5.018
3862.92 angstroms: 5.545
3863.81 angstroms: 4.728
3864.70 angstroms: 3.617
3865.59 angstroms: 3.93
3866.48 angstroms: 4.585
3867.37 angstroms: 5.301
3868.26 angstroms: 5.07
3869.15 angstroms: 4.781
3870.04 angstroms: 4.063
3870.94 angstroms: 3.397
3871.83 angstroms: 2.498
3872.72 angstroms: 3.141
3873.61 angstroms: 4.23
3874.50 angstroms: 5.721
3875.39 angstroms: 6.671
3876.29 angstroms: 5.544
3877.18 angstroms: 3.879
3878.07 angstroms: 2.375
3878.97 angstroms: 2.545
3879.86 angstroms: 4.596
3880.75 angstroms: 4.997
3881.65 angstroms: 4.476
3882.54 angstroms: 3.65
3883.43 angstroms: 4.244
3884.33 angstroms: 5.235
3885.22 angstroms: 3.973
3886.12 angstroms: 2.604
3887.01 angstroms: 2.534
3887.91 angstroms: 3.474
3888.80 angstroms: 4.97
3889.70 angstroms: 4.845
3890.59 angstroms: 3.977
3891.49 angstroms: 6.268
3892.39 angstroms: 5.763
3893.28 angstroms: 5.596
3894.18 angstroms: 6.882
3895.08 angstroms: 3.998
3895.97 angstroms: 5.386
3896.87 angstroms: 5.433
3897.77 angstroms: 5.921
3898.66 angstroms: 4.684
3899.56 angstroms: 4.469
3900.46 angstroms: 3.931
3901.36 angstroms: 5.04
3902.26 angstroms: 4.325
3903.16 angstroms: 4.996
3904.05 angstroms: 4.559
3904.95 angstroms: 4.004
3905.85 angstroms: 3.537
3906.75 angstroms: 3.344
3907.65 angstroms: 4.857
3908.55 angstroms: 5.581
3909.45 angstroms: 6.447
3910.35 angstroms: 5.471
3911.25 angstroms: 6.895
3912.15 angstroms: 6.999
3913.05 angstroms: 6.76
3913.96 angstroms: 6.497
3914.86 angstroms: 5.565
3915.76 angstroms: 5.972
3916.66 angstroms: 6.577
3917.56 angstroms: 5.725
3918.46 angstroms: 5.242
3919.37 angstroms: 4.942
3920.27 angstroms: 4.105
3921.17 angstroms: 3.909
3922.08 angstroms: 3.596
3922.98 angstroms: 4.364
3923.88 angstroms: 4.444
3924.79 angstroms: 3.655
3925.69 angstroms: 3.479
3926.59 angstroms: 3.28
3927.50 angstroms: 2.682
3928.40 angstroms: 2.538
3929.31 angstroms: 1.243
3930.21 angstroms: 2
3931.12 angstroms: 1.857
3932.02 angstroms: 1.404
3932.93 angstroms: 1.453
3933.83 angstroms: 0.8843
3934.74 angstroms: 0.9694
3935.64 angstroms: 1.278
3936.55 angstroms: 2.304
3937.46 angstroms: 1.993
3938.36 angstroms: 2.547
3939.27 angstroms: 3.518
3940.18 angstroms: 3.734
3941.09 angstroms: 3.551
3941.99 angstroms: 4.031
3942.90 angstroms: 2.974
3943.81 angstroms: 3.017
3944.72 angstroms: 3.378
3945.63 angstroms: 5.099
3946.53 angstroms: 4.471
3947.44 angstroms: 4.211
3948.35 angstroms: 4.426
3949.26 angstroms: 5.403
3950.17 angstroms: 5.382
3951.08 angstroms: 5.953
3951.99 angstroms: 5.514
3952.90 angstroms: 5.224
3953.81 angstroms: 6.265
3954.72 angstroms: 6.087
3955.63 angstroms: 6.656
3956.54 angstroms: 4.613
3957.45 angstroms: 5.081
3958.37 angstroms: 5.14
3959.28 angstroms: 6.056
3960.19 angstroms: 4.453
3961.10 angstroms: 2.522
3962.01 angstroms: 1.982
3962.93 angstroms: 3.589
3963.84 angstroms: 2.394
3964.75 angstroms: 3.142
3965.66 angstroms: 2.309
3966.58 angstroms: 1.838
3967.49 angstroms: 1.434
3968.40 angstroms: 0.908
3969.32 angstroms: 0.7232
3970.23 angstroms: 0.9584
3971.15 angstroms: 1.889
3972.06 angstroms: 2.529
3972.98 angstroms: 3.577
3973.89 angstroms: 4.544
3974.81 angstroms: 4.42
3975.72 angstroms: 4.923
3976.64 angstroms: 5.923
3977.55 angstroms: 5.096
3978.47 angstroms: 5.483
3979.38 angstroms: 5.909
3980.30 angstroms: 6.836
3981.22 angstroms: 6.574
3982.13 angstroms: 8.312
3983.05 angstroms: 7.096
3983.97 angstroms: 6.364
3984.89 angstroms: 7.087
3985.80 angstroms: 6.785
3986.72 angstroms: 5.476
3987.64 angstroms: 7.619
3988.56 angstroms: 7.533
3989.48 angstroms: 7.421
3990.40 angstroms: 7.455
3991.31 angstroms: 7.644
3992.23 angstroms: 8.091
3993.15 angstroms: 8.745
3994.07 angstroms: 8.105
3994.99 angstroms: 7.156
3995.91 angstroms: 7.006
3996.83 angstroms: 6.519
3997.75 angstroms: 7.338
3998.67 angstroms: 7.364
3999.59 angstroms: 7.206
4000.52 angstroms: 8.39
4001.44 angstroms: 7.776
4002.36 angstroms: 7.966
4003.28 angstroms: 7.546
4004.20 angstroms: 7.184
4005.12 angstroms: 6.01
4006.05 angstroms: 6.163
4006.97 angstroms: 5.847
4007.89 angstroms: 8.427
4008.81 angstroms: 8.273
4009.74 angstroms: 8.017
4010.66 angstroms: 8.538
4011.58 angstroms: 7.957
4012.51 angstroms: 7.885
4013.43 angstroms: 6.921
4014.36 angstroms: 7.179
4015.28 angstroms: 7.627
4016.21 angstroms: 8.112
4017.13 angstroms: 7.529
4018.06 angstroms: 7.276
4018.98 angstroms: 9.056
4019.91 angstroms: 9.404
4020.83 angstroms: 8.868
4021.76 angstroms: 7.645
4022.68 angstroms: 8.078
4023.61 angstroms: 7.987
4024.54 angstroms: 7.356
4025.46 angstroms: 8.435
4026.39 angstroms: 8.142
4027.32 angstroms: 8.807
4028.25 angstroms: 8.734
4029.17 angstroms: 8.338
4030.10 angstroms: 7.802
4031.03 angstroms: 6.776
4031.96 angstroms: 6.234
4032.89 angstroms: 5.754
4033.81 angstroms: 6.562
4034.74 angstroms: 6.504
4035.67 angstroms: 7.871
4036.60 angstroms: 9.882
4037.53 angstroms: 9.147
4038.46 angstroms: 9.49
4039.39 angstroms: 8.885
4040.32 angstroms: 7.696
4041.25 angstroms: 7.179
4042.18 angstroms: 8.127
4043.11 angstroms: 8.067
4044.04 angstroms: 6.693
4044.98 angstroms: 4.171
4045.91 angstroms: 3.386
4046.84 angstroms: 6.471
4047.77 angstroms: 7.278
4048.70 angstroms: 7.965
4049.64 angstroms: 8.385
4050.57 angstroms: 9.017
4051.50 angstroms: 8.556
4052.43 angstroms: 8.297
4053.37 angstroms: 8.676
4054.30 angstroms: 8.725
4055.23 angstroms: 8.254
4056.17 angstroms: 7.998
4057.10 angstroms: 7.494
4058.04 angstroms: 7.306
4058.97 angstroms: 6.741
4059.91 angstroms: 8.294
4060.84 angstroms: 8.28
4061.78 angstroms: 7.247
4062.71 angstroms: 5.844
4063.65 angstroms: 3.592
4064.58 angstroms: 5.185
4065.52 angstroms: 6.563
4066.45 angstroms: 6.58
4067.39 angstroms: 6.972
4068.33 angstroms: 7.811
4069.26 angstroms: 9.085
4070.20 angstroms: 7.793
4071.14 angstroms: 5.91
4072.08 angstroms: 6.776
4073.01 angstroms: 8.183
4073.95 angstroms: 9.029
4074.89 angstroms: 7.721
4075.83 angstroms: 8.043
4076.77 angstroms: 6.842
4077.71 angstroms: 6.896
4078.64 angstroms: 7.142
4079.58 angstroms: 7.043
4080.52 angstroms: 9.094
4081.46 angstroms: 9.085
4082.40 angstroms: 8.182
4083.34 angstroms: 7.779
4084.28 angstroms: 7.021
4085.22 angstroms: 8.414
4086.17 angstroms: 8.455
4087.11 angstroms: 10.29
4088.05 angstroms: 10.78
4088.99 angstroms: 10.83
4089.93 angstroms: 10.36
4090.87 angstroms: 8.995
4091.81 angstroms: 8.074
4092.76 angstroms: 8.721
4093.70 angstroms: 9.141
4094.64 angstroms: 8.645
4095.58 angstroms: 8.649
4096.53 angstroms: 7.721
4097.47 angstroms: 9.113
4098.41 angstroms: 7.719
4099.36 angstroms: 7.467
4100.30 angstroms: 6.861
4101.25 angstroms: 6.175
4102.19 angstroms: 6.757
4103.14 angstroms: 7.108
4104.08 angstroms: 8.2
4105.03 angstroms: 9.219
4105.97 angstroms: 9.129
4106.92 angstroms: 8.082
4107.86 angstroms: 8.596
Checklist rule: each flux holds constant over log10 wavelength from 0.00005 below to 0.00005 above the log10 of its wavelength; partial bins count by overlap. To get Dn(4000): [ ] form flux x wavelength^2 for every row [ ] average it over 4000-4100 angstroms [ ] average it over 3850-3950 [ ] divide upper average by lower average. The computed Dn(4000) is 2.04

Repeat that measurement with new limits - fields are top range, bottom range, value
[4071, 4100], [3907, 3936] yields 2.22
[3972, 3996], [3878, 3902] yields 1.50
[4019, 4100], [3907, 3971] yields 2.15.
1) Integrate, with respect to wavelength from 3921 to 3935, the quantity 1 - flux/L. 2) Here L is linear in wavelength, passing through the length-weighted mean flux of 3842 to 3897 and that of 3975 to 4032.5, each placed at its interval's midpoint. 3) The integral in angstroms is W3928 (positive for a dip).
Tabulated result 7.53 angstroms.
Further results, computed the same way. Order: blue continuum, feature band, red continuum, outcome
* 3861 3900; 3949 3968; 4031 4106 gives 4.9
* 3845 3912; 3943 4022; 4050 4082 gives 4.3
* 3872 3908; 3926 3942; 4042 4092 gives 9.2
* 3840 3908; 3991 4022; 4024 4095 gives -3.9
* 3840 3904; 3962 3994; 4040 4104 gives 6.1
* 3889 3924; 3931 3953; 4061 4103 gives 9.0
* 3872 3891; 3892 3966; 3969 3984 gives 3.0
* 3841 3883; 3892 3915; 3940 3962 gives -4.3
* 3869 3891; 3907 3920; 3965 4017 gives -3.2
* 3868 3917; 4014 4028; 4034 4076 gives -2.4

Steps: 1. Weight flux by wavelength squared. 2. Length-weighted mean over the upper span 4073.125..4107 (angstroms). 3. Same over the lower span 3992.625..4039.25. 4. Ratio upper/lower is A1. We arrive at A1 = 1.1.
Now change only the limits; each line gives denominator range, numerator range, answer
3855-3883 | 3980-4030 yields 2.12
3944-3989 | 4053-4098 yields 1.80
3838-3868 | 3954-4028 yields 1.65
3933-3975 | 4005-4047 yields 2.24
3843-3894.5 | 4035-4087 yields 1.94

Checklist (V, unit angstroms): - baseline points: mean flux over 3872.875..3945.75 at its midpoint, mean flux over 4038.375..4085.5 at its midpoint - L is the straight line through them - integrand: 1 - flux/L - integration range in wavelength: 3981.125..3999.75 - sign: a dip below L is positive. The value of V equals -4.3 angstroms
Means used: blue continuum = 4.18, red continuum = 7.46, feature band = 7.3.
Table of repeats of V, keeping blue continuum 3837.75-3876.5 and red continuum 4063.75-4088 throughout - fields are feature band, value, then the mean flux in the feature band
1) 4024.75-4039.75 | -2.11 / 7.95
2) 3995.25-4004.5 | -1.41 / 7.43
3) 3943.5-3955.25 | 1.34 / 4.99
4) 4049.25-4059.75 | -1.17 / 8.13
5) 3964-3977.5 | 7.07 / 2.86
